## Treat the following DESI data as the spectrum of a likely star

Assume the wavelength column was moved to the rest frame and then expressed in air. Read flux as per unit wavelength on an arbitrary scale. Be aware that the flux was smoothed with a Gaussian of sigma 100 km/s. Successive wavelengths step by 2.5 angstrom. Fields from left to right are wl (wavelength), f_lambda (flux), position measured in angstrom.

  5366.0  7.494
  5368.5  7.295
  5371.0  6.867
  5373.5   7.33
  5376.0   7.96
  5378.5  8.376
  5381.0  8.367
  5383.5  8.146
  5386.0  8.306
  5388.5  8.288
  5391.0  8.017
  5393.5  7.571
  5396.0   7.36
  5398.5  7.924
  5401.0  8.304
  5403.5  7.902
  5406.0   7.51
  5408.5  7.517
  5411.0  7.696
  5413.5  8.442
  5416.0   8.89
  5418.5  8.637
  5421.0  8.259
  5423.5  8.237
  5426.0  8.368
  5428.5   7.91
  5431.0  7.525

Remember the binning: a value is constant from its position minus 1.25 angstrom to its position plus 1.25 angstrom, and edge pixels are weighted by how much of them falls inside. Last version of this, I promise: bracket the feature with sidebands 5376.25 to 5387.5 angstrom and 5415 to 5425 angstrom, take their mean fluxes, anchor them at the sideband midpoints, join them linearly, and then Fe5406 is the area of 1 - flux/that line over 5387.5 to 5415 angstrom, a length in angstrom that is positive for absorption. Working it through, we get 1.7 angstrom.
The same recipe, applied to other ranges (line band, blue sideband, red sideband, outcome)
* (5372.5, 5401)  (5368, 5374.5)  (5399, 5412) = -2.1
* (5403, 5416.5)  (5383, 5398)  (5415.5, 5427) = 0.5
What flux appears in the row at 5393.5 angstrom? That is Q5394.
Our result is 7.571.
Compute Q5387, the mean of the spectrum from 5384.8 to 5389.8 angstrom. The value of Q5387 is 8.29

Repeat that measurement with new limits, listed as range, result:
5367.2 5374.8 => 7.17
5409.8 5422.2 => 8.39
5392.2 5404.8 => 7.81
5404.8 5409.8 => 7.52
